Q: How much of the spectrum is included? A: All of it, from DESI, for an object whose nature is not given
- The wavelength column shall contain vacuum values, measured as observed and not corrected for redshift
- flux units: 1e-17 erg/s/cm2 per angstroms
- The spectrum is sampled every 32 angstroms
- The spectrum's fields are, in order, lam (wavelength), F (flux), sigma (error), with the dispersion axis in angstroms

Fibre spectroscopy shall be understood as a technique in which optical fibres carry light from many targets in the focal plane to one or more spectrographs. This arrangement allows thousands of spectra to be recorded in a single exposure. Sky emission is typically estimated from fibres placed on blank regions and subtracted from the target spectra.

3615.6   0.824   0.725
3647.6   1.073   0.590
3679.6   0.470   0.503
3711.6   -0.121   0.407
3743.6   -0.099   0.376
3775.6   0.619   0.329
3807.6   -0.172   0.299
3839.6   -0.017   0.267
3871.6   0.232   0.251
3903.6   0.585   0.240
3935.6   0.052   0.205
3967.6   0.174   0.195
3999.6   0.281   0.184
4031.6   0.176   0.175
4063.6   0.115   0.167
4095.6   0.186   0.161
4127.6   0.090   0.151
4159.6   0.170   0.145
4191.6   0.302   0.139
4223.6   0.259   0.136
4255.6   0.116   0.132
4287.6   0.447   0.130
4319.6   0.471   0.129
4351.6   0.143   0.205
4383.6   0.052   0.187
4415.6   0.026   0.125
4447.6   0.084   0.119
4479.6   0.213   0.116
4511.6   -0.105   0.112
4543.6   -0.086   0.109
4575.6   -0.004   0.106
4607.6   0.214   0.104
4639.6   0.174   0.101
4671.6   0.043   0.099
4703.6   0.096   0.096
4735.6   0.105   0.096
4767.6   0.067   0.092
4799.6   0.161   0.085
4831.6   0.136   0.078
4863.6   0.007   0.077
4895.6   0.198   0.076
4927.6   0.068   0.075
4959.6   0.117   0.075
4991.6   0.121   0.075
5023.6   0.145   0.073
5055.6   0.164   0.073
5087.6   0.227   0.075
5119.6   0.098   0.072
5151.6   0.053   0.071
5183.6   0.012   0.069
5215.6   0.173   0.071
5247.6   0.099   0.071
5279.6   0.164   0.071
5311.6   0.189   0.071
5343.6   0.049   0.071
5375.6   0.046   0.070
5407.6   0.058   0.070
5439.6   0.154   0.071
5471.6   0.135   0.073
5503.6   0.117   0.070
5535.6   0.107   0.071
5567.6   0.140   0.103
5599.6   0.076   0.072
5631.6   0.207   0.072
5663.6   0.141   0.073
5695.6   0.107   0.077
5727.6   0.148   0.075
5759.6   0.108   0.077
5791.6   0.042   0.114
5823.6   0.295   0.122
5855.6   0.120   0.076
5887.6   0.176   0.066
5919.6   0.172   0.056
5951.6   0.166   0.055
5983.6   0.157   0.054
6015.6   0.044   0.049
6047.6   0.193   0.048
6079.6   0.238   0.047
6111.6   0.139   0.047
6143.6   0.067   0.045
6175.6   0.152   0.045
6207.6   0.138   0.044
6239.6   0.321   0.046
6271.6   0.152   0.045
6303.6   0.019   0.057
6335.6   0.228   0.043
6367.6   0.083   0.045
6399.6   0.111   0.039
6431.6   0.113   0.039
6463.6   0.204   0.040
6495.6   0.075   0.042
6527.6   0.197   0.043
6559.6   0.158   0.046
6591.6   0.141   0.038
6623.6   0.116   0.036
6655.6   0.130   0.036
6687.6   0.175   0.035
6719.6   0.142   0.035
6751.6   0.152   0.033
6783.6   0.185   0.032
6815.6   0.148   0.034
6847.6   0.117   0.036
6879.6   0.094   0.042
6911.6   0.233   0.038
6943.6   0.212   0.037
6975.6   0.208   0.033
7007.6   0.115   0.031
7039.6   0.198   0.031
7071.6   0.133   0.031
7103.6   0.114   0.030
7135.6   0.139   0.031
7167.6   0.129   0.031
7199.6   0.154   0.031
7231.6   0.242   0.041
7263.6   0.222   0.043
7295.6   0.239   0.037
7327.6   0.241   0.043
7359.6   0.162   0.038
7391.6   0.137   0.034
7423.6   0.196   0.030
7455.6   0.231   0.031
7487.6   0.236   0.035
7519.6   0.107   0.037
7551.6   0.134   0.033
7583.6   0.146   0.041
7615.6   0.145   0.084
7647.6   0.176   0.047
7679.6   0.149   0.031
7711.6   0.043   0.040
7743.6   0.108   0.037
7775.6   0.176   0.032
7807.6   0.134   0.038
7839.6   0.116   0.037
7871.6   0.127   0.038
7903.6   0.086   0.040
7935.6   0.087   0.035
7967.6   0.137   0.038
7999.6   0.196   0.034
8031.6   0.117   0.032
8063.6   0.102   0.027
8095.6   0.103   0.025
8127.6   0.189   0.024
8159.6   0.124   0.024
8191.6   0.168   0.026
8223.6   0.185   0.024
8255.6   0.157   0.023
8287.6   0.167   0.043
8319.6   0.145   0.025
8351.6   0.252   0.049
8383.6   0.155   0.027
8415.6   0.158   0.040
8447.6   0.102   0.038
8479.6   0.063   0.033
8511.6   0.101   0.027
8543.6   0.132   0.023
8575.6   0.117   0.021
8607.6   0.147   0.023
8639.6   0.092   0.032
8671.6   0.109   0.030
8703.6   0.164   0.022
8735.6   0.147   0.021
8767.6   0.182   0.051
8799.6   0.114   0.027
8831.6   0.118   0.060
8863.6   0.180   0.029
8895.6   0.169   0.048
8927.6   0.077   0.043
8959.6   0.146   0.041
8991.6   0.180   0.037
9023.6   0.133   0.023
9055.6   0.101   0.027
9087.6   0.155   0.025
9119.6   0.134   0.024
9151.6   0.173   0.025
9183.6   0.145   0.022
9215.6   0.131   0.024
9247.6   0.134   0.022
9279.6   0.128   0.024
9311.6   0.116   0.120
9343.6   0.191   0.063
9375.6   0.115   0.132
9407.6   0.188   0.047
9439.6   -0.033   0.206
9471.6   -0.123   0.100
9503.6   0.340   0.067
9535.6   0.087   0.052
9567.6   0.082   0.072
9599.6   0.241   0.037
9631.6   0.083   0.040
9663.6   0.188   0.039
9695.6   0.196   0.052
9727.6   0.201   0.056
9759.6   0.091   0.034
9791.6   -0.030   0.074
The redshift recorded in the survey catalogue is 0.670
